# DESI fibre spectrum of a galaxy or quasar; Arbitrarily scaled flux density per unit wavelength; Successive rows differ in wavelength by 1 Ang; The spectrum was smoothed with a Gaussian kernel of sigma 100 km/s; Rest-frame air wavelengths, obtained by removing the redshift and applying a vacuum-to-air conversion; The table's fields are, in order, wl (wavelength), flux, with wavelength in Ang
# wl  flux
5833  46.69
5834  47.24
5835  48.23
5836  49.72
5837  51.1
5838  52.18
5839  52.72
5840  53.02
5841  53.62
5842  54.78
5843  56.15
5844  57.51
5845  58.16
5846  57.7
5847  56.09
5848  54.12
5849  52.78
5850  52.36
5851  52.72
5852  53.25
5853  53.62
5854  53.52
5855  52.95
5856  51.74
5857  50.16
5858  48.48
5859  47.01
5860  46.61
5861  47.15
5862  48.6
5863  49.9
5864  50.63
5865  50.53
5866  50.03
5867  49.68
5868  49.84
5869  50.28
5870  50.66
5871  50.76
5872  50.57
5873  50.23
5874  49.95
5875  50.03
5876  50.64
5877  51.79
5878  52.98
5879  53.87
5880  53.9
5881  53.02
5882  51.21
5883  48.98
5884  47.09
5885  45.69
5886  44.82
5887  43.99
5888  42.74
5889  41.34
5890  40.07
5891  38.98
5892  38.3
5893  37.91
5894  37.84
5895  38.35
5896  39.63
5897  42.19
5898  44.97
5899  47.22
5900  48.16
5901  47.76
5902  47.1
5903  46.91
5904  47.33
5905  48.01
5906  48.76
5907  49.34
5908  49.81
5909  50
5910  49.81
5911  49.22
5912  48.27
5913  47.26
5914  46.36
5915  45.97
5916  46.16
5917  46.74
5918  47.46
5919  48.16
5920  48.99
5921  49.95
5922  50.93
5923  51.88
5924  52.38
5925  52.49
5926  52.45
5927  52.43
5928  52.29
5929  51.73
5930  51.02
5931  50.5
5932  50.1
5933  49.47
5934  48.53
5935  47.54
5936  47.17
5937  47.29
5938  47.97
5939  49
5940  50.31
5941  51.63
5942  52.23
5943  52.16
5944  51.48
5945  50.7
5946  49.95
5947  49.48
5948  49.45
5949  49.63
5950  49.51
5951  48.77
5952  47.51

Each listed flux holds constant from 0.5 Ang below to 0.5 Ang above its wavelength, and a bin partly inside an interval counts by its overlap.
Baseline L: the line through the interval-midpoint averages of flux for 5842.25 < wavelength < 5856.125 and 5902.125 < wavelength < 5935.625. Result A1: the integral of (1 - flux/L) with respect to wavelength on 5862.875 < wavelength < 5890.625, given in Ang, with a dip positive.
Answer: 1.8 Ang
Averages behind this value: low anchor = 54.6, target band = 49.1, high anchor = 49.3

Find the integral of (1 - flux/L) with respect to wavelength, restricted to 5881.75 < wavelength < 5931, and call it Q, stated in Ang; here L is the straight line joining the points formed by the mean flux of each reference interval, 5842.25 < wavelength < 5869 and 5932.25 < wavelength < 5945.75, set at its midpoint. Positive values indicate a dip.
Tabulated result 3.6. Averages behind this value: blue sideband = 52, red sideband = 49.7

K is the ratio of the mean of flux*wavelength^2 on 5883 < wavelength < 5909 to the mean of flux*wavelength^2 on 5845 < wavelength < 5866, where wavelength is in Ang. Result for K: 0.87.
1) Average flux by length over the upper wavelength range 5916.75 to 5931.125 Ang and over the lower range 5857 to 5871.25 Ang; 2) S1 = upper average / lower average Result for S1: 1.03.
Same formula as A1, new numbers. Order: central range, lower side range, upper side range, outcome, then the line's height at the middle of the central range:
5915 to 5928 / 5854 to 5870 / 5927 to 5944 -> 0.0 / 50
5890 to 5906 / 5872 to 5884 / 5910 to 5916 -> 1.8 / 49.1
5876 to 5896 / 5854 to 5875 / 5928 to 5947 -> 1.8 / 49.9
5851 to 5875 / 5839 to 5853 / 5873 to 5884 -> 1.2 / 52.9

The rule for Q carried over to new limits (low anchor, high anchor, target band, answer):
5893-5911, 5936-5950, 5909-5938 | -0.8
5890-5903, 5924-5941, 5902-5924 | -1.2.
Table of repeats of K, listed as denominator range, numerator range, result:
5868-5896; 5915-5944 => 1.08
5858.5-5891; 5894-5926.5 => 0.99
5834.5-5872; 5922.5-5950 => 1.00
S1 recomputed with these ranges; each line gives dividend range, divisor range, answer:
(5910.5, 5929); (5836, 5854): 0.91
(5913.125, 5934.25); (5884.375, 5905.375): 1.15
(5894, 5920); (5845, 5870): 0.91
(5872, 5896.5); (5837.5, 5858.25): 0.86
